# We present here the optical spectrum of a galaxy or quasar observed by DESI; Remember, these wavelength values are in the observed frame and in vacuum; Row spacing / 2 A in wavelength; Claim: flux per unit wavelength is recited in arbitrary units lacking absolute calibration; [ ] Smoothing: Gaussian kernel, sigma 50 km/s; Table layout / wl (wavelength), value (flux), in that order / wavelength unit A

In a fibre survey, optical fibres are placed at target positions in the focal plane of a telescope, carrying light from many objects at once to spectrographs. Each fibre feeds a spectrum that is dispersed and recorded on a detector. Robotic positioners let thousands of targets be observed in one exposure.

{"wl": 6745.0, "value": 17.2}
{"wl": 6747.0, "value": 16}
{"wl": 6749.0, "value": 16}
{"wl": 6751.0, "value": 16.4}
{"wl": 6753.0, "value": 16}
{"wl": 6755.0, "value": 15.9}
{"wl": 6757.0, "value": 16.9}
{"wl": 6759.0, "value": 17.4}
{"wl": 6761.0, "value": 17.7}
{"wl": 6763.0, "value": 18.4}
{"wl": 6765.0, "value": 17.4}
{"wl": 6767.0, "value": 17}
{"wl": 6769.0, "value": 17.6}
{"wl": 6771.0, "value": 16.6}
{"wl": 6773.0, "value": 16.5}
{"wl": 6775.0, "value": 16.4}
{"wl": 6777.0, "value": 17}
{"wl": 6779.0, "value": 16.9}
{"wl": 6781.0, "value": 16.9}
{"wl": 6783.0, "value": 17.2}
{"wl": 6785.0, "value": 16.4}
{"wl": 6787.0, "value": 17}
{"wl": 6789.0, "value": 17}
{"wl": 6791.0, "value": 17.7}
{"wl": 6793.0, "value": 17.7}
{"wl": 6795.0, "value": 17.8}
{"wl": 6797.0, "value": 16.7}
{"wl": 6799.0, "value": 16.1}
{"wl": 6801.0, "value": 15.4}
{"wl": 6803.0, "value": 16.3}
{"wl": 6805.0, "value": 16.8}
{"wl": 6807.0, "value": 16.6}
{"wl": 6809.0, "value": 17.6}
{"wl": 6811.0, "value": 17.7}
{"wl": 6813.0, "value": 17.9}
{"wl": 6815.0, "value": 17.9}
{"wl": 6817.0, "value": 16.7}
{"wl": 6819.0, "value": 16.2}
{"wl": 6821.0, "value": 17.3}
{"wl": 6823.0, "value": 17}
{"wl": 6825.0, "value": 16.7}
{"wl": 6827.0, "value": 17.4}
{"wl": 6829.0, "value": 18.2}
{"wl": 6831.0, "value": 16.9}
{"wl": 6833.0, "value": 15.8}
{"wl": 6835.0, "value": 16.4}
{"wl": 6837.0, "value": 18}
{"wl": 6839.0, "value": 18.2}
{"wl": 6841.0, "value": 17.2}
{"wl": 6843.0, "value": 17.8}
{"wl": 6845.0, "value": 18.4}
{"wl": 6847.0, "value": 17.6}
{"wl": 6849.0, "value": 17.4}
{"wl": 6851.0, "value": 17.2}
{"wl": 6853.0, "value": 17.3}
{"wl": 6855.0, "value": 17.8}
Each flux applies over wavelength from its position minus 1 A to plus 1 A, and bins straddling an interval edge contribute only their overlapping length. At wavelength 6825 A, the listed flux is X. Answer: 16.7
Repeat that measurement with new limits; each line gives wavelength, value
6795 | 17.8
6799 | 16.1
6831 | 16.9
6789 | 17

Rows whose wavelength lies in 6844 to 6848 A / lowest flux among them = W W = 17.6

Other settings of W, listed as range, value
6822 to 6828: 16.7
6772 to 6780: 16.4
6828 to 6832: 16.9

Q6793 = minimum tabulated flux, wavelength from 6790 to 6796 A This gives 17.7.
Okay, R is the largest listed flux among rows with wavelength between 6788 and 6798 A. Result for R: 17.8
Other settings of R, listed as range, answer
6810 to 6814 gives 17.9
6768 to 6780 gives 17.6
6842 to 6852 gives 18.4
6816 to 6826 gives 17.3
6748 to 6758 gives 16.9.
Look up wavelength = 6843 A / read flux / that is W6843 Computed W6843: 17.8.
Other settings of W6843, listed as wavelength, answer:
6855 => 17.8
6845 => 18.4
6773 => 16.5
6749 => 16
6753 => 16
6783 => 17.2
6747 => 16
